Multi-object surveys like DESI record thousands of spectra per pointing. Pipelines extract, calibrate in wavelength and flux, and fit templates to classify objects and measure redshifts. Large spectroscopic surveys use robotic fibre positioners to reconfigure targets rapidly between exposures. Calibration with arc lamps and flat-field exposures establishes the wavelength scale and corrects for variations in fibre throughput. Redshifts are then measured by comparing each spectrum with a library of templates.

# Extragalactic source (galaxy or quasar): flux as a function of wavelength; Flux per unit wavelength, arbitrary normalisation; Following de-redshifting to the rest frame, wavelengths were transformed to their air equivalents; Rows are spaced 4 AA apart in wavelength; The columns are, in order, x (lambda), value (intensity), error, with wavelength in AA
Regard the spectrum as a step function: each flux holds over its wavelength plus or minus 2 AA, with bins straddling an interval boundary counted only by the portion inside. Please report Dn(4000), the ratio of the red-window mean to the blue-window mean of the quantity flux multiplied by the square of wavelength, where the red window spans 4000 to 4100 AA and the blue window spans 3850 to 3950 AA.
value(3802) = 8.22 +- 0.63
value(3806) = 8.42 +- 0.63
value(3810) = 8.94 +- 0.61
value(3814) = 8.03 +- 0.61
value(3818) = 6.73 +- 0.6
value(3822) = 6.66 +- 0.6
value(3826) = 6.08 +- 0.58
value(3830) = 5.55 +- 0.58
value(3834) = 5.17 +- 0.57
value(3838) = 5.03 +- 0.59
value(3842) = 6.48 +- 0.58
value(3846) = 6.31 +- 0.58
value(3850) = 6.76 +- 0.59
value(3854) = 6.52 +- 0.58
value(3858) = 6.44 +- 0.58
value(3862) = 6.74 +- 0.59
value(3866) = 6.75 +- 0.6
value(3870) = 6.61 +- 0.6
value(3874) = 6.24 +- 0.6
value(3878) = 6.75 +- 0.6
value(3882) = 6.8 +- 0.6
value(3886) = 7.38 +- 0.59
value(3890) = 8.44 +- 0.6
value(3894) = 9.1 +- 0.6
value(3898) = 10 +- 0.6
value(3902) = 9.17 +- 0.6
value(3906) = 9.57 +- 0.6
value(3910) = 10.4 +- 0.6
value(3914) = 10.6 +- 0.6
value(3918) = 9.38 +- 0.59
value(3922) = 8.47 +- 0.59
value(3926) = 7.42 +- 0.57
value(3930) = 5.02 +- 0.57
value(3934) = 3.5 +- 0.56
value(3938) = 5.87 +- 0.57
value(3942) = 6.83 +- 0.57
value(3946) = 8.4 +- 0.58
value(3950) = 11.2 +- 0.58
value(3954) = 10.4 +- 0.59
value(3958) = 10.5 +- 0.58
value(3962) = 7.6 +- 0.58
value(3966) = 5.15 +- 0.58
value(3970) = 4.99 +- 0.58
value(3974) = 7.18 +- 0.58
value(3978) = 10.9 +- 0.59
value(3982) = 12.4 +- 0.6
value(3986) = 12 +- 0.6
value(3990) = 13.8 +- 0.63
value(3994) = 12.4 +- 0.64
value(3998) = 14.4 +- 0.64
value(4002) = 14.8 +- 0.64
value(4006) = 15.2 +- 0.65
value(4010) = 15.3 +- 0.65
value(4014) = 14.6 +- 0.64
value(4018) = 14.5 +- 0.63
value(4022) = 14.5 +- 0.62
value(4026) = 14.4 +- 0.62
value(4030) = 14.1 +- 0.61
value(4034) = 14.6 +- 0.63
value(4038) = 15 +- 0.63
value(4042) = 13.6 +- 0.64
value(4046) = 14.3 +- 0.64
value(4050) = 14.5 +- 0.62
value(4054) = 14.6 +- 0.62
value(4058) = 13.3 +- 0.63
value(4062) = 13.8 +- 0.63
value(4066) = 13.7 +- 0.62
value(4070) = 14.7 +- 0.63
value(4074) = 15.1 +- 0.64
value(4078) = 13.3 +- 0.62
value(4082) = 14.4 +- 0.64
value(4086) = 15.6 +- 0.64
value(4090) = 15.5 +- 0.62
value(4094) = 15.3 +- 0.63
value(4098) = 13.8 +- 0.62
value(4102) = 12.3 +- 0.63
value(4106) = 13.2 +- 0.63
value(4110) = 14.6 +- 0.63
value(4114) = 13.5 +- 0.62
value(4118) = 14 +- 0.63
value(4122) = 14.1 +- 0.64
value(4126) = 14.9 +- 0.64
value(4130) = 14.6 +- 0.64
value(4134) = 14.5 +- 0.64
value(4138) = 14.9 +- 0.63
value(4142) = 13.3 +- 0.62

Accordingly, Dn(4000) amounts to 2.0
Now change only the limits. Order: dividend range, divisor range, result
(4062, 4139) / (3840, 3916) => 2.06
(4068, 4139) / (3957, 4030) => 1.26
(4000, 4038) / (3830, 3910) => 2.19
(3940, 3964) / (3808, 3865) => 1.49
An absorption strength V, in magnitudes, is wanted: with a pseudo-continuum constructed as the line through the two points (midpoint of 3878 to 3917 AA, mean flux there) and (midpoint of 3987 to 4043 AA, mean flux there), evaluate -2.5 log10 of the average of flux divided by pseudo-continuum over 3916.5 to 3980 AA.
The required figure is 0.417 mag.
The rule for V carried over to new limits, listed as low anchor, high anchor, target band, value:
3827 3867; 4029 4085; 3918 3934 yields 0.315 mag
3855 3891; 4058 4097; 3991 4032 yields -0.196 mag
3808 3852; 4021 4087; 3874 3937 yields 0.132 mag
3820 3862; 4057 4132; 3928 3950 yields 0.407 mag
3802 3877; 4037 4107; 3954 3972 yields 0.389 mag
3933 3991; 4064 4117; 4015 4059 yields -0.202 mag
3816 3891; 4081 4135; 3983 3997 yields -0.200 mag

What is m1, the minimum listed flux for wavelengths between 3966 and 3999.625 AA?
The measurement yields 4.99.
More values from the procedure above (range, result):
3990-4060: 12.4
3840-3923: 6.24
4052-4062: 13.3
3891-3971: 3.5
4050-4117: 12.3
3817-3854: 5.03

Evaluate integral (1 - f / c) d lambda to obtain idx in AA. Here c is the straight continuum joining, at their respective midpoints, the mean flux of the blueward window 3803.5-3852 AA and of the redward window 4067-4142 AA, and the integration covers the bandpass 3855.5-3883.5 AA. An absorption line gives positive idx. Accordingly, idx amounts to 4.4 AA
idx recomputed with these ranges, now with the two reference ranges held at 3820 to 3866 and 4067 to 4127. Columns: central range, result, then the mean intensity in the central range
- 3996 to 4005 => -2.8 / 14.7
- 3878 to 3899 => -1.3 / 8.11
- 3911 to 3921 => -1.6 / 9.88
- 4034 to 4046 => -1.8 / 14.3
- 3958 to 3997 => 2.9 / 9.77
